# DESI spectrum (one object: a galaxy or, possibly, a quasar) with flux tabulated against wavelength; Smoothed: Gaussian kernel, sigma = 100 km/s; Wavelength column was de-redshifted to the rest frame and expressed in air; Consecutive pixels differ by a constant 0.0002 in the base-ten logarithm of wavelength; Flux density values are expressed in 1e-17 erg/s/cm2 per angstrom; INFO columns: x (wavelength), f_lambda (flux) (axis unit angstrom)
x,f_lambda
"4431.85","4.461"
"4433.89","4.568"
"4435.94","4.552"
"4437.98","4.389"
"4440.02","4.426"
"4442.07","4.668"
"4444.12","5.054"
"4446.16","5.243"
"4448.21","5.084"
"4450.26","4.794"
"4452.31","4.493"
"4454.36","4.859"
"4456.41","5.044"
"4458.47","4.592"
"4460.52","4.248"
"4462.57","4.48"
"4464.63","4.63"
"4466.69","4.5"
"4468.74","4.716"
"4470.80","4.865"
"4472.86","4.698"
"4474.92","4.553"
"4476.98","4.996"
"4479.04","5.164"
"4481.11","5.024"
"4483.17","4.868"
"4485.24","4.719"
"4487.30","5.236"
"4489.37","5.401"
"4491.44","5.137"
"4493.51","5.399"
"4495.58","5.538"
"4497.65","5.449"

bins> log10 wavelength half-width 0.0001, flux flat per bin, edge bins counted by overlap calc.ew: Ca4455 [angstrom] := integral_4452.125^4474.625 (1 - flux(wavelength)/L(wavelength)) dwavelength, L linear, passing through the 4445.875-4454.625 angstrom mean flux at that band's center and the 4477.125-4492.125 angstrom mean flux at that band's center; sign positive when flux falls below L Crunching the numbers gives 1.34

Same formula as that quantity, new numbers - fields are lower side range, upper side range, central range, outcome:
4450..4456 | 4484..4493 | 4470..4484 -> 0.34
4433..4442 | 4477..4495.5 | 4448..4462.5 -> 0.10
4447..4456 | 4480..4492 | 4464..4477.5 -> 0.71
